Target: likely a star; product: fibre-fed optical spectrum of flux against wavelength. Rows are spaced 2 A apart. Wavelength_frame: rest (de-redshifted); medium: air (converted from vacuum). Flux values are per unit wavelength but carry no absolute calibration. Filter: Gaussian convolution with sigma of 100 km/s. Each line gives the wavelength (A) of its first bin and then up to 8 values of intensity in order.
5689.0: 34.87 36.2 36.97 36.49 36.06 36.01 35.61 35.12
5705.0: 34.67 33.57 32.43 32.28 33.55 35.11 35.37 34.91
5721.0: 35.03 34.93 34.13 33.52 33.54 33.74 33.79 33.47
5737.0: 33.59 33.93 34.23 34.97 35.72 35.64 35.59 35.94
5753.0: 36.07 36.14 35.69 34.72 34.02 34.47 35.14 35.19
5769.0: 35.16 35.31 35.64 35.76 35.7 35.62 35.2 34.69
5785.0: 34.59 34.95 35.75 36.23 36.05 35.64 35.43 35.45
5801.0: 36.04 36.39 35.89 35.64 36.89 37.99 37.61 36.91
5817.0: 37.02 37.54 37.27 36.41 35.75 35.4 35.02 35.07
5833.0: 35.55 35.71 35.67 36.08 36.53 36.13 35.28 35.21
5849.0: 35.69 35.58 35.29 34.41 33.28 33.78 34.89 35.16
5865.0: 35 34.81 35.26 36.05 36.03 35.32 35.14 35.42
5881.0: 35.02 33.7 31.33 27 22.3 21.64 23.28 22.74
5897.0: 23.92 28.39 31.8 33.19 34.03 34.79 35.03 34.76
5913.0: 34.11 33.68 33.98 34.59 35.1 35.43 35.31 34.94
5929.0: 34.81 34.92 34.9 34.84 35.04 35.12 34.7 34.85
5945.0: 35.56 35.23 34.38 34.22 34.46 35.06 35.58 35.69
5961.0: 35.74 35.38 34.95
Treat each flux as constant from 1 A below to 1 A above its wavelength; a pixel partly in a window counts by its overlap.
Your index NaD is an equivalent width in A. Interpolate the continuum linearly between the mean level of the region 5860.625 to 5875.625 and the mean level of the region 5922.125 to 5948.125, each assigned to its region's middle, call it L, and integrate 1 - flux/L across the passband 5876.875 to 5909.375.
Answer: 5.11 A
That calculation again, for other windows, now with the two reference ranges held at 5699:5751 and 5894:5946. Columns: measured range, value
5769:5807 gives -1.6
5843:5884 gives -1.6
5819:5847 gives -1.6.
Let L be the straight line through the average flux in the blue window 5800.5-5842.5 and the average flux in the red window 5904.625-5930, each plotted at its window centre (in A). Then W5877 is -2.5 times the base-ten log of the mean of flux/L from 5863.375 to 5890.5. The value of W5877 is 0.07 mag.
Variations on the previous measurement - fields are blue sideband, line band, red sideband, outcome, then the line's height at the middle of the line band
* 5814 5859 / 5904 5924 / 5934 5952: 0.02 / 35.1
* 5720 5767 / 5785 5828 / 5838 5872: -0.04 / 35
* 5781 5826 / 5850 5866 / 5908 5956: 0.03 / 35.6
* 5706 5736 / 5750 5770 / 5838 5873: -0.03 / 34.3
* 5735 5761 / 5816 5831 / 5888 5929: -0.09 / 33.3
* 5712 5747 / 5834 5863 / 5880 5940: -0.08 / 32.8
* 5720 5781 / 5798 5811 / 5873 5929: -0.07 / 33.8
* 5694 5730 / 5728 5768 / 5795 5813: 0.01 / 35.2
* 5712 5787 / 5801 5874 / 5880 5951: -0.07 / 33.6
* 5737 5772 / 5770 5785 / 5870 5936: -0.02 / 34.7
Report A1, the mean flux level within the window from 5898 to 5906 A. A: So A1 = 31.9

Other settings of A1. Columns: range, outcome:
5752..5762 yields 35.3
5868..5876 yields 35.7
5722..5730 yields 34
